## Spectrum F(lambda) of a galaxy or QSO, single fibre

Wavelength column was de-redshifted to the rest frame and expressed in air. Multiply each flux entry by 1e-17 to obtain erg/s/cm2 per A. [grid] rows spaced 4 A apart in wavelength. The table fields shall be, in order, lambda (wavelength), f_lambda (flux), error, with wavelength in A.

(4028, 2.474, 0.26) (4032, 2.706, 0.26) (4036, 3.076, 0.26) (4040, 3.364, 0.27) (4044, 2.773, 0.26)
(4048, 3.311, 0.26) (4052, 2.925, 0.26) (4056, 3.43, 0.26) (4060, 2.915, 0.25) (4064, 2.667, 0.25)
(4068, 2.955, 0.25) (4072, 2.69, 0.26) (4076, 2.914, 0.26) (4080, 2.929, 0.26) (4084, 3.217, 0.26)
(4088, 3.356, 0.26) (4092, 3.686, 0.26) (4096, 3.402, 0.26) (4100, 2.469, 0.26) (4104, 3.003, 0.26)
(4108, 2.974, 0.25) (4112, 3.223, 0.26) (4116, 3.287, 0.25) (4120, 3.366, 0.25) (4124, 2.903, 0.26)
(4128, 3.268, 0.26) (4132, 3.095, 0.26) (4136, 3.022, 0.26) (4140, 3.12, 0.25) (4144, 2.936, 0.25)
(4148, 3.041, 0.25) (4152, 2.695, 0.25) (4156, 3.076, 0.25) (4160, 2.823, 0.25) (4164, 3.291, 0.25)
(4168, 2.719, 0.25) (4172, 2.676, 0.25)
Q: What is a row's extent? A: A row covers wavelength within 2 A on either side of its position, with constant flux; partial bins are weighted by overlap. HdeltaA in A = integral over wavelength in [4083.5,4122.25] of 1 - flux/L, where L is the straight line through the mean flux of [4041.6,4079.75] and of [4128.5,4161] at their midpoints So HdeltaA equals -2.87 A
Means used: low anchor 2.96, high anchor 2.99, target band 3.2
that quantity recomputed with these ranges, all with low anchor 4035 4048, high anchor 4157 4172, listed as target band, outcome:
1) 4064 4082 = 1.2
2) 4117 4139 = -1.2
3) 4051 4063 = 0.1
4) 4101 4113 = 0.0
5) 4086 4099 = -1.6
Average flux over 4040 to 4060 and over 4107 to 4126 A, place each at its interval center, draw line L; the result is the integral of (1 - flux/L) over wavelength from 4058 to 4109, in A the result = 2.0 A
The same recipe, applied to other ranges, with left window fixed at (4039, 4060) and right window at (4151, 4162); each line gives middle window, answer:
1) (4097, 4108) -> 0.6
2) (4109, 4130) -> -1.6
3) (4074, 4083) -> 0.3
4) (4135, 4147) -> -0.5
